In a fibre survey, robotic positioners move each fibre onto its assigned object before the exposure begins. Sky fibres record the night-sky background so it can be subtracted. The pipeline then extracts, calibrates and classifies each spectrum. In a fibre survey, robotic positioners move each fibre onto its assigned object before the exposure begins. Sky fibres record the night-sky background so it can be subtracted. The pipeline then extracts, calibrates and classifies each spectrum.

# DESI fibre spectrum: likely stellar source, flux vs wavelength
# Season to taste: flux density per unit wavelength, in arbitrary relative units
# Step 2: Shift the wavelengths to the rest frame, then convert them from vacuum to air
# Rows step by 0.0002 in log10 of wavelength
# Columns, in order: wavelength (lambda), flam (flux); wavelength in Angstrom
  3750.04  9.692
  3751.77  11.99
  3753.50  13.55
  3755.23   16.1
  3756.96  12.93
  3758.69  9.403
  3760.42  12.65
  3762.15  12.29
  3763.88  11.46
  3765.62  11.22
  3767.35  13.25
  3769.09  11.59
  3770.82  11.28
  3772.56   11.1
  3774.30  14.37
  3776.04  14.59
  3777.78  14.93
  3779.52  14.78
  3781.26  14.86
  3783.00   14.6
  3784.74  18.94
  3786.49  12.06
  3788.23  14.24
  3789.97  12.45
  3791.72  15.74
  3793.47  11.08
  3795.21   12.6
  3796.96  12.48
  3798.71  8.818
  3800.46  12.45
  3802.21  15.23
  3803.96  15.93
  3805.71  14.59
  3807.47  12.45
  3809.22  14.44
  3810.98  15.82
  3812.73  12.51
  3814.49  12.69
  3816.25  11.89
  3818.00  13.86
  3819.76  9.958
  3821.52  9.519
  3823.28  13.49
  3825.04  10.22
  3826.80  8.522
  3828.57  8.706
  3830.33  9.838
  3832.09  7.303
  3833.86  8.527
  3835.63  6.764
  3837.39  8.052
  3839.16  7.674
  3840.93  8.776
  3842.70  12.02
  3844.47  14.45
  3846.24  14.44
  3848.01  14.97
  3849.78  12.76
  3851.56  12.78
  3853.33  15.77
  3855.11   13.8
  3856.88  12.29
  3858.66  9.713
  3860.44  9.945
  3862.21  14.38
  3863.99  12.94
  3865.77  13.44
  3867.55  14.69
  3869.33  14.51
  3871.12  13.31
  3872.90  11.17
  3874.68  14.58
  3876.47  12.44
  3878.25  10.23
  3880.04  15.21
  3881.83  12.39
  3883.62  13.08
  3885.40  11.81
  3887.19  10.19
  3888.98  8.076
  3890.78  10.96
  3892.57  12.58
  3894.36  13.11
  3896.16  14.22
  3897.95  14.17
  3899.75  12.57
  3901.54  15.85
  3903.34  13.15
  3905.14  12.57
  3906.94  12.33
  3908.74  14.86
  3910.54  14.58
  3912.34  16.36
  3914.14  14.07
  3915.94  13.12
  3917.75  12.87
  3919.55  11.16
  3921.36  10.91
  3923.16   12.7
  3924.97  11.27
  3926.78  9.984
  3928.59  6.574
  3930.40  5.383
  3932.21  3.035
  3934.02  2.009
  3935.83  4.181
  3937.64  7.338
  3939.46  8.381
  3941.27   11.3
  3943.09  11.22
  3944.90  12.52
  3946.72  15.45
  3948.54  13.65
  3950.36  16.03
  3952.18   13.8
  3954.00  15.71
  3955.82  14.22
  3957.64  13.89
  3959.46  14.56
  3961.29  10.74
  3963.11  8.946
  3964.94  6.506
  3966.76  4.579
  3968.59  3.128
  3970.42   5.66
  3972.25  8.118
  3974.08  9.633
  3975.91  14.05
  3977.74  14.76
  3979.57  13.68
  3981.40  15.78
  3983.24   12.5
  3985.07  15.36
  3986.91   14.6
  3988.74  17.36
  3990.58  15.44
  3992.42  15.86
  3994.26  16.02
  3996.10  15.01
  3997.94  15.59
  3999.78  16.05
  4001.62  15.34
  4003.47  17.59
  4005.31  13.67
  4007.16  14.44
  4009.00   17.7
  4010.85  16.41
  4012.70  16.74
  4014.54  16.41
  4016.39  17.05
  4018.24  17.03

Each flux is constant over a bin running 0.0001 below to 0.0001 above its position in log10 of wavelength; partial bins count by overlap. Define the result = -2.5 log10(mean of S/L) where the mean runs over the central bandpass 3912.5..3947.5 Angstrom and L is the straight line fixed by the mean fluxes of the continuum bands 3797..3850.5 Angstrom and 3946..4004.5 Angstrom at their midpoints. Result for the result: 0.28 mag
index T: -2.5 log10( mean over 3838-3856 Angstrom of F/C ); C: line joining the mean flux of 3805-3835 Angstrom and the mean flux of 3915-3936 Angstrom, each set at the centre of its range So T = -0.19 mag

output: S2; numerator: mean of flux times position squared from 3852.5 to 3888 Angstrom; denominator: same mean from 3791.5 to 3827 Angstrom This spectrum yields 1.0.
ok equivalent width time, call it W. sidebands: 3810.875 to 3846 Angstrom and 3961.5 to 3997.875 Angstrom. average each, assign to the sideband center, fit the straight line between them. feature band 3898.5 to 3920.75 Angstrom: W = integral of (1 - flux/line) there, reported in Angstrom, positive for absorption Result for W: -4.5 Angstrom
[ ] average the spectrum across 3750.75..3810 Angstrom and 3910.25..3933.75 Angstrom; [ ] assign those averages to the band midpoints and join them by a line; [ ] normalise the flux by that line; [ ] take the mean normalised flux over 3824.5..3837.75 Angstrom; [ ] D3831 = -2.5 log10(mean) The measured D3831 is 0.41 mag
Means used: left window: 13.2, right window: 10.6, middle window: 8.46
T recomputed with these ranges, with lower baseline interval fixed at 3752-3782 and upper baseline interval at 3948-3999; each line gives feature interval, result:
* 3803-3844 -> 0.16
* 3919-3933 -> 0.39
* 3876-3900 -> 0.05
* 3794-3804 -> 0.02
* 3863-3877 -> -0.05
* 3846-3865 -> -0.02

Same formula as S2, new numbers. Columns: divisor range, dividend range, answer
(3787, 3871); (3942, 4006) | 1.16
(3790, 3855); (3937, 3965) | 1.11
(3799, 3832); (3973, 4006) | 1.34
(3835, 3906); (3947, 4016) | 1.16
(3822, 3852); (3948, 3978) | 1.11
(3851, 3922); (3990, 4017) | 1.31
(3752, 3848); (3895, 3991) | 1.02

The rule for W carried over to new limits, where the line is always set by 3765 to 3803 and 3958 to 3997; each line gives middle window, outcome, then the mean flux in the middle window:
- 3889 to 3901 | -0.1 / 12.7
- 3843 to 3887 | -1.0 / 13.1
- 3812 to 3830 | 2.7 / 11.1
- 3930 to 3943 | 6.3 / 6.3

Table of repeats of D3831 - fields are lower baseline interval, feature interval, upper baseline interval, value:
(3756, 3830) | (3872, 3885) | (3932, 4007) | -0.02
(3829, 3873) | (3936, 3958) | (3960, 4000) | -0.03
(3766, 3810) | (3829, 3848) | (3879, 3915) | 0.31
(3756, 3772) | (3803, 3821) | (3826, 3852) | -0.22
